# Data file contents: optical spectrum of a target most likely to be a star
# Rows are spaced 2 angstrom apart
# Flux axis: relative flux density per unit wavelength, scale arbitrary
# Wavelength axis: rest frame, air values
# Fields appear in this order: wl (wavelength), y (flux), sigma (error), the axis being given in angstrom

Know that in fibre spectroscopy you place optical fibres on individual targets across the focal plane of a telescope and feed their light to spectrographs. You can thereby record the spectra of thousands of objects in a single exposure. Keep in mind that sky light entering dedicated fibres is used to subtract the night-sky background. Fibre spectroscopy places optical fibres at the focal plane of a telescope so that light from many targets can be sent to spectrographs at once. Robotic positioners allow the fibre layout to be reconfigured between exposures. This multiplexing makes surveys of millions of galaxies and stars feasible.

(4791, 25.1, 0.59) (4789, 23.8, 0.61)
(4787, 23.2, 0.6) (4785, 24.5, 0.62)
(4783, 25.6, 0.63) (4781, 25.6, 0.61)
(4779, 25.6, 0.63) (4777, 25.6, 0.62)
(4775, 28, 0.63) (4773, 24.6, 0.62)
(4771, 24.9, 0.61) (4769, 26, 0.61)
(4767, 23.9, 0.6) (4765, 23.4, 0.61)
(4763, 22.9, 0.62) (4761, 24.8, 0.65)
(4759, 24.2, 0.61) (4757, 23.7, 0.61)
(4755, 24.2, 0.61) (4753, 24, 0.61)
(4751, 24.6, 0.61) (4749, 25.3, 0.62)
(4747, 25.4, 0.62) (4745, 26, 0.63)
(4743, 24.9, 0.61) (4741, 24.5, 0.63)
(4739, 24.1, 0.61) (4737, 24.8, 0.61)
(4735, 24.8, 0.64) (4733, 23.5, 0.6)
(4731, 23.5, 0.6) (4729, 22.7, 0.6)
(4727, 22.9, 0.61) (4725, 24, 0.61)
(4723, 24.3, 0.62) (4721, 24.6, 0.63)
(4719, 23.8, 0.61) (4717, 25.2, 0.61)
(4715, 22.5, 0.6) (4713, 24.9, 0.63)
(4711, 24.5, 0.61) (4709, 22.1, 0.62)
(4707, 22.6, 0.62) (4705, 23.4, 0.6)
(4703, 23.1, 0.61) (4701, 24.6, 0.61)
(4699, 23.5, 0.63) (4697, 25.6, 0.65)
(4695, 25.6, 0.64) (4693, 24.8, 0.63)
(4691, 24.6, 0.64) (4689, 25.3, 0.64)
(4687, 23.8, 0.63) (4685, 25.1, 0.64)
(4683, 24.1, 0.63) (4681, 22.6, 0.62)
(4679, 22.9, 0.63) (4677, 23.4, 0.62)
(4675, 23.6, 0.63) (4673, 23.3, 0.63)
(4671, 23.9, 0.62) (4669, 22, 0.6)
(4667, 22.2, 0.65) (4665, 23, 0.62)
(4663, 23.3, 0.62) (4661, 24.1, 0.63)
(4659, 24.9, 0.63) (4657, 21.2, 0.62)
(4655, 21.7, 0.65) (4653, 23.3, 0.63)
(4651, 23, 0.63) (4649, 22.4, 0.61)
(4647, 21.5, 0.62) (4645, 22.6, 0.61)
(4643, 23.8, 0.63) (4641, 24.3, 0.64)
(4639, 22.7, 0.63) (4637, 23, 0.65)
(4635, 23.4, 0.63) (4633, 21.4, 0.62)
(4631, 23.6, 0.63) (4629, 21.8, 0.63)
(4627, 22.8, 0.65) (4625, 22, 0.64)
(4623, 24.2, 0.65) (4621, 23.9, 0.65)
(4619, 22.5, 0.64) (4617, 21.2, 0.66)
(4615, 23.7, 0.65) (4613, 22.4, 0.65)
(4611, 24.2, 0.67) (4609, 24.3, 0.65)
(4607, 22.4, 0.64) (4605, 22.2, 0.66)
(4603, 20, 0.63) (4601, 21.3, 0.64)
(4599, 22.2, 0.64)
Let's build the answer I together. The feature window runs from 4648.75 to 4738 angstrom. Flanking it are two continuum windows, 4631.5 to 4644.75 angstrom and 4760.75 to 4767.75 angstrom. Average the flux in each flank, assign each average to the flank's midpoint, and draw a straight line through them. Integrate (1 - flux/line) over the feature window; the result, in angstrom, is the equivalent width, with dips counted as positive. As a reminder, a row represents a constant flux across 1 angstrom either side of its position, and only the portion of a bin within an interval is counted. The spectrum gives -1.3 angstrom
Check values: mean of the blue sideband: 23.1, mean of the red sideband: 23.6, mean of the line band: 23.7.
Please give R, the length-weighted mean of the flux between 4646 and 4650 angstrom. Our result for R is 21.9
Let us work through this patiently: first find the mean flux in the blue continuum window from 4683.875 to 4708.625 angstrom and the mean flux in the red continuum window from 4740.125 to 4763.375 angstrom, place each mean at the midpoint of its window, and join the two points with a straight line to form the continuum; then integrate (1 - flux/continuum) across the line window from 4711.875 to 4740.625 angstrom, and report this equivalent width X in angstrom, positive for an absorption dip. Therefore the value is 0.5 angstrom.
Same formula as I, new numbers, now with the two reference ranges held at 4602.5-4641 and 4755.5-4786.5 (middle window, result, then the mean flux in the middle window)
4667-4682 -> 0.3 angstrom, 23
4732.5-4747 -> -0.2 angstrom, 24.7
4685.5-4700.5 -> -0.6 angstrom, 24.8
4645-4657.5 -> 0.5 angstrom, 22.3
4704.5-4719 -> 0.3 angstrom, 23.6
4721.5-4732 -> 0.3 angstrom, 23.5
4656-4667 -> 0.1 angstrom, 23.2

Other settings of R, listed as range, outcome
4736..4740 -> 24.5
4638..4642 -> 23.5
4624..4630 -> 22.2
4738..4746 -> 24.9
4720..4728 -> 24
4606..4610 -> 23.4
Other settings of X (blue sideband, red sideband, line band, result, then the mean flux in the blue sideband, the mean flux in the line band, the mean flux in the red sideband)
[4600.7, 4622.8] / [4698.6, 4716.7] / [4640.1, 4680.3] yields 0.1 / 22.7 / 23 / 23.5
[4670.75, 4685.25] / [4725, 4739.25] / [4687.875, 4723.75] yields -0.8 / 23.5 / 24.2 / 23.8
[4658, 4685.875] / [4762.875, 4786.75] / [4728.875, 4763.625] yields 0.3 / 23.4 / 24.4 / 25.1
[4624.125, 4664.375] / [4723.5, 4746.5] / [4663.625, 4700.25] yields -0.7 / 22.8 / 23.8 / 24.2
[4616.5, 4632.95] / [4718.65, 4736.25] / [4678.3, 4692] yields -0.4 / 22.7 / 24.1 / 23.8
